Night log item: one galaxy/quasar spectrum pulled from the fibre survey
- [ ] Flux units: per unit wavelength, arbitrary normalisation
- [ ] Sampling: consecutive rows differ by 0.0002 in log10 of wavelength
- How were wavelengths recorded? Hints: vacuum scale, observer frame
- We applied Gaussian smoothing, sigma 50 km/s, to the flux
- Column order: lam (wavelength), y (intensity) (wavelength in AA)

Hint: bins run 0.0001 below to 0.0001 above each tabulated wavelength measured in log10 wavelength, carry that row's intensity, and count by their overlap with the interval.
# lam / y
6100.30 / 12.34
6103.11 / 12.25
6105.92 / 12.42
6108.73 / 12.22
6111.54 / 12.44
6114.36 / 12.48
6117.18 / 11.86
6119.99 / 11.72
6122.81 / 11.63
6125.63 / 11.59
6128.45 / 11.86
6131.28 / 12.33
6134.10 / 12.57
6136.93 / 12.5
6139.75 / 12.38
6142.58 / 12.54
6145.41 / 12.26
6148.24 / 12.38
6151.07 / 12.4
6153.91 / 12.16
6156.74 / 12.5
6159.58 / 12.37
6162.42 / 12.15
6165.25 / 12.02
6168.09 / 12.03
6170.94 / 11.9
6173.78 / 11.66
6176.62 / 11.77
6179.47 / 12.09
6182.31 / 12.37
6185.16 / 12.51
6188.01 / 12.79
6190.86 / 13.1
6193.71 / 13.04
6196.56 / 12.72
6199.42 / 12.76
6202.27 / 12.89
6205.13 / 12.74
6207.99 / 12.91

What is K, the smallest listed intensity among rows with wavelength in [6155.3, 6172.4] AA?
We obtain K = 11.9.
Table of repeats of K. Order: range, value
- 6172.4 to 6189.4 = 11.66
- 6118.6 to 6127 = 11.59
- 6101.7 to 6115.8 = 12.22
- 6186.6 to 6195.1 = 12.79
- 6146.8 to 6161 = 12.16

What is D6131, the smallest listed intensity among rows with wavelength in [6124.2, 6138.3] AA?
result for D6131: 11.59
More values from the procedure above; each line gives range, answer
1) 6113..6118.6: 11.86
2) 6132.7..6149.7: 12.26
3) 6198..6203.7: 12.76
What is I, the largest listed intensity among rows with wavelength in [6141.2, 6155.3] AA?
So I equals 12.54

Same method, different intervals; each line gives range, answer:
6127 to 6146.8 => 12.57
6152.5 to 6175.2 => 12.5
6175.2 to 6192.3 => 13.1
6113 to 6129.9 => 12.48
